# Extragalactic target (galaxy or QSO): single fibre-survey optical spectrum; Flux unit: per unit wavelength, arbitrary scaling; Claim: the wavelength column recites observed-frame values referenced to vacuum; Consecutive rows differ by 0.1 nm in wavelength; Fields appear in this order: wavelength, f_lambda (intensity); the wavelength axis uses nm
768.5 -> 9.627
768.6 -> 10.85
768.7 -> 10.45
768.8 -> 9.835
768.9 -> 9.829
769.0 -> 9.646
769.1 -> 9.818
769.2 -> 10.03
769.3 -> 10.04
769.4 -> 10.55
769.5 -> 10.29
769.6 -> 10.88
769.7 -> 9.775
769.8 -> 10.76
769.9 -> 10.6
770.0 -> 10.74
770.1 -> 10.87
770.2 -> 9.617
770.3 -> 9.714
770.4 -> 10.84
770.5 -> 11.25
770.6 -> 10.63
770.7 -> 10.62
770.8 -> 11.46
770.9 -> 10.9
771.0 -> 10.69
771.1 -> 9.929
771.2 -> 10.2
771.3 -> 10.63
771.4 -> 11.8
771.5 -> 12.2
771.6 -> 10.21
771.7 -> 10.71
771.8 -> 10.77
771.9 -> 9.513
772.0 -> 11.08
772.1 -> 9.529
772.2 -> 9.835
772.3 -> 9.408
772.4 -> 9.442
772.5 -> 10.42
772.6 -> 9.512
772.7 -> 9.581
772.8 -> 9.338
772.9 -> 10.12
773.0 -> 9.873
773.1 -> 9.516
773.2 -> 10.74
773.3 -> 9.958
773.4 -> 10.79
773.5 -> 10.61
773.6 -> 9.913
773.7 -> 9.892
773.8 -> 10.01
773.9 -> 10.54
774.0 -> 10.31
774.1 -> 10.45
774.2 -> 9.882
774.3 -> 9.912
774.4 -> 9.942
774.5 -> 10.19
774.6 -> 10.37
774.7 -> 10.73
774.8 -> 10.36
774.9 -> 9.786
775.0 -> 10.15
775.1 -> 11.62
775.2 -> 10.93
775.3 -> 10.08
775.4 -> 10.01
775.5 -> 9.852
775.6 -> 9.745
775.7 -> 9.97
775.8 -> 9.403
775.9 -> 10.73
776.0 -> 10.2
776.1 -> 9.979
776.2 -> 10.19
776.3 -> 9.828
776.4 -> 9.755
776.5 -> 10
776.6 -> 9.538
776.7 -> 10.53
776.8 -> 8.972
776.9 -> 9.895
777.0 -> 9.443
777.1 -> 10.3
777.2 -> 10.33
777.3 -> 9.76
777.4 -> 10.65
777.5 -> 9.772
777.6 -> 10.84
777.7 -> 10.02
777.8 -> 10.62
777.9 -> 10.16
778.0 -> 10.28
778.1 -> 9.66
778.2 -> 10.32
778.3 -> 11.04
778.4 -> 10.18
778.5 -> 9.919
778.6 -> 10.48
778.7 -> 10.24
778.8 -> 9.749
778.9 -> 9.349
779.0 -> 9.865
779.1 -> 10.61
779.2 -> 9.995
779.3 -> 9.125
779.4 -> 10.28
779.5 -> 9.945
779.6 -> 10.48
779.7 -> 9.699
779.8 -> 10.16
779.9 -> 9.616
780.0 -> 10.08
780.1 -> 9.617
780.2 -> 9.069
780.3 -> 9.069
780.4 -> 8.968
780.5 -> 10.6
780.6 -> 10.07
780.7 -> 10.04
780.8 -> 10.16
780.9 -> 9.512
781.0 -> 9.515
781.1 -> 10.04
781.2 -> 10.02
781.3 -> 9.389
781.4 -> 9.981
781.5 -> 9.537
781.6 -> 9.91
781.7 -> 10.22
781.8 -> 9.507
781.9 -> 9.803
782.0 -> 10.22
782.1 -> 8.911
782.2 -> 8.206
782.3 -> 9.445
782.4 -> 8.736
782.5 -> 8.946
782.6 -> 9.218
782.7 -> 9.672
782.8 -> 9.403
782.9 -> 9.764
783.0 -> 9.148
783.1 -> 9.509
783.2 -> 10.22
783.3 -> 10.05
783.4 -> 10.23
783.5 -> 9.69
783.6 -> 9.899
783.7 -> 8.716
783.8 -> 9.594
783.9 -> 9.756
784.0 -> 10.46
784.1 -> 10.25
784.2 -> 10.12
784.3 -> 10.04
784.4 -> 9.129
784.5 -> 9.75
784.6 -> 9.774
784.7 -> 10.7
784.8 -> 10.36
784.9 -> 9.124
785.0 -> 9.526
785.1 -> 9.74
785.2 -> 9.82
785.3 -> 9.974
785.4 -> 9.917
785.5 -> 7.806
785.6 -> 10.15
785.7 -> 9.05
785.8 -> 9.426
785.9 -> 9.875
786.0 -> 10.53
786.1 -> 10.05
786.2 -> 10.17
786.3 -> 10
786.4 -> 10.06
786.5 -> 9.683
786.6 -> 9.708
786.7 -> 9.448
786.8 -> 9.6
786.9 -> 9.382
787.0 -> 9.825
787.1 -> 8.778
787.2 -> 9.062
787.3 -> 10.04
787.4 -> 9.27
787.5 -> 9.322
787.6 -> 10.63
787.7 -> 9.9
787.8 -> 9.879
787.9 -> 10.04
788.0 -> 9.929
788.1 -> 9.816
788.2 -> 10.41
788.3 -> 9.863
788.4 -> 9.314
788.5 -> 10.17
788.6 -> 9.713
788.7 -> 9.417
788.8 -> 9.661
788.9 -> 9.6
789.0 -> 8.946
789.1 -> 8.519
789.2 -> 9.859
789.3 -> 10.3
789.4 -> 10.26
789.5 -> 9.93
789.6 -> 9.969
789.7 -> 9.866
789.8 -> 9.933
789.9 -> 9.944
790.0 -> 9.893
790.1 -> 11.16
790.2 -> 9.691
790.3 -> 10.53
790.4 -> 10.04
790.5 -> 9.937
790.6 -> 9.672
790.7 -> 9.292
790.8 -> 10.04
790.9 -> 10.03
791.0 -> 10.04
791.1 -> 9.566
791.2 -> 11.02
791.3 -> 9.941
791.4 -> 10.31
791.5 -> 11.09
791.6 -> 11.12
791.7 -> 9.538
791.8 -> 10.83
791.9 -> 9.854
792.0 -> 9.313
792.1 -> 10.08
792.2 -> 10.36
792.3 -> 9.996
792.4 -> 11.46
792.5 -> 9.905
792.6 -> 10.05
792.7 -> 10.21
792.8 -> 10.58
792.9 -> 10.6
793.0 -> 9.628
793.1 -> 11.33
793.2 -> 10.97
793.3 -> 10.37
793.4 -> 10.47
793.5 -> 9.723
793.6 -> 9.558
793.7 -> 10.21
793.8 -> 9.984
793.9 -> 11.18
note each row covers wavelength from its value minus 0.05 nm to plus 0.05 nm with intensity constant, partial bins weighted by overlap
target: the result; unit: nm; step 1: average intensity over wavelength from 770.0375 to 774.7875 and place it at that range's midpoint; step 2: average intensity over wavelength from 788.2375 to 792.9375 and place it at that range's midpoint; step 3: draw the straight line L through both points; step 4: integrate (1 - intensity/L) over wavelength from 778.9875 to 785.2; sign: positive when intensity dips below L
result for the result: 0.26 nm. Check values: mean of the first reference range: 10.3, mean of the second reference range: 10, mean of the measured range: 9.73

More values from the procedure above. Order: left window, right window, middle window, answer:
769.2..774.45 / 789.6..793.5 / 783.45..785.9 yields 0.13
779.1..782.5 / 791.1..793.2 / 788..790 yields 0.08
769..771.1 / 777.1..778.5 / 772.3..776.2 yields 0.09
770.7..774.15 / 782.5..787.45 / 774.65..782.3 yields 0.03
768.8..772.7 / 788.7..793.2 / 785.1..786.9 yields 0.08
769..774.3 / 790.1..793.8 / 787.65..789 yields 0.06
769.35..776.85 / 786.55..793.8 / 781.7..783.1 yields 0.11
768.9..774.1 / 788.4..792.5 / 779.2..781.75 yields 0.09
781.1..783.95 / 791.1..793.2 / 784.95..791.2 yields 0.15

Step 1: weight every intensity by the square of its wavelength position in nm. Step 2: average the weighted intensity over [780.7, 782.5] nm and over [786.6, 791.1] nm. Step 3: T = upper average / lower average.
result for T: 1.04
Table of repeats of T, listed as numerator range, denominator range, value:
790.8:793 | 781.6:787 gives 1.08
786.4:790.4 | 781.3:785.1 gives 1.03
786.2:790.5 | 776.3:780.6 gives 1.01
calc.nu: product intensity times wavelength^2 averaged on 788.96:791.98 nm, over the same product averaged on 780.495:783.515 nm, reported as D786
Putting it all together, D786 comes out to 1.1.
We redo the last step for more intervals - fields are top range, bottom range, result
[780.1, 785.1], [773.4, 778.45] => 0.97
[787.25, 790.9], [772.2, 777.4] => 1.02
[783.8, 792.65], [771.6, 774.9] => 1.02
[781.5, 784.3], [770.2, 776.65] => 0.96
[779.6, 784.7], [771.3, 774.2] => 0.97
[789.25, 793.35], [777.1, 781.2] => 1.05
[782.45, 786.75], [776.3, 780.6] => 0.99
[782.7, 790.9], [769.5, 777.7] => 0.99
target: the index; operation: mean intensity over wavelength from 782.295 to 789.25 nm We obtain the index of 9.68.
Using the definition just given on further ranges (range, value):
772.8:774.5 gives 10.1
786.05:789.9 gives 9.75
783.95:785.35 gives 9.91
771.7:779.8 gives 10.1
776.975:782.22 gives 9.92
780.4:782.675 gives 9.62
